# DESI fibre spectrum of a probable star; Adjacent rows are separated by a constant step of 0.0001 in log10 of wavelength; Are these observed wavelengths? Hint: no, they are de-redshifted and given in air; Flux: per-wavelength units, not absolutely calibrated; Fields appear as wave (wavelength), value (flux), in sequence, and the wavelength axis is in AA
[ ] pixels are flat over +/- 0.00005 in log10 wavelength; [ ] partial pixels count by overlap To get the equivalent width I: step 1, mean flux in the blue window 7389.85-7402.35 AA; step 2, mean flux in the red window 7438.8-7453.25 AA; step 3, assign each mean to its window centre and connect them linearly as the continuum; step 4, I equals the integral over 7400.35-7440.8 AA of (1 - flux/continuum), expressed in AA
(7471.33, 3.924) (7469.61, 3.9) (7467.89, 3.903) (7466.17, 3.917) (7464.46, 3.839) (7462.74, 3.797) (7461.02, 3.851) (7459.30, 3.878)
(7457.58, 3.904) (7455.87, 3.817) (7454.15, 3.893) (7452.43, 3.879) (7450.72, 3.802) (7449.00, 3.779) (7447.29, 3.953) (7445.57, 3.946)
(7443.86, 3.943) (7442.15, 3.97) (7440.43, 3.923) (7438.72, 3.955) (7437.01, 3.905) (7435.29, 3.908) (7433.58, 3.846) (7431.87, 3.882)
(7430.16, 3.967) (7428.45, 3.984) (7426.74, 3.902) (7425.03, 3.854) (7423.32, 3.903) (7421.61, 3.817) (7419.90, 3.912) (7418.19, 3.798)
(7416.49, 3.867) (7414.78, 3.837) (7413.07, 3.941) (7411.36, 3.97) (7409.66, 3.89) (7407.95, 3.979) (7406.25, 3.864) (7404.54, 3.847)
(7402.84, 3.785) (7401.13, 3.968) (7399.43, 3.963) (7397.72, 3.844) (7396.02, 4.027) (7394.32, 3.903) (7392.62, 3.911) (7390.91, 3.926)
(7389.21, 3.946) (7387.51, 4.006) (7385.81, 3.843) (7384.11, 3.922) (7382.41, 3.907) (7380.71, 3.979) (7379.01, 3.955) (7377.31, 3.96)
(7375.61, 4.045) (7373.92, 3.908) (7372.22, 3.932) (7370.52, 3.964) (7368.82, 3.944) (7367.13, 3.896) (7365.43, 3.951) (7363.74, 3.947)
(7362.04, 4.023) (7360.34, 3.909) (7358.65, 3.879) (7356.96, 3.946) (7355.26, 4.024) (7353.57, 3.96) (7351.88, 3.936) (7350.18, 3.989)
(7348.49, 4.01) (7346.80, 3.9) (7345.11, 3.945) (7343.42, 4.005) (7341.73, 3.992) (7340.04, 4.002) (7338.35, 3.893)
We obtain 0.2 AA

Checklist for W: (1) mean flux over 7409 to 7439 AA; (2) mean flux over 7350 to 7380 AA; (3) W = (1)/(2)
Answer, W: 0.99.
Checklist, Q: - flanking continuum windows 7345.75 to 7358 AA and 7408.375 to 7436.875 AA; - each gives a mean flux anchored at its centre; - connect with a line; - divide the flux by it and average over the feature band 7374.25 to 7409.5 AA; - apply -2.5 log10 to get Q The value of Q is -0.001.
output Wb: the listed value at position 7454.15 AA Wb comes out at 3.893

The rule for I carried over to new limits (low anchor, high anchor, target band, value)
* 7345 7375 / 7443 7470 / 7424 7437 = 0.0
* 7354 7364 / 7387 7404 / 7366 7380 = 0.0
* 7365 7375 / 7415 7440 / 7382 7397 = 0.0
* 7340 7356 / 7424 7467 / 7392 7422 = 0.2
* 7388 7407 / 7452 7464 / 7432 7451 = -0.2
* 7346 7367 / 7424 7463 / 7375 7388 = 0.0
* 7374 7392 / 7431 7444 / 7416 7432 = 0.1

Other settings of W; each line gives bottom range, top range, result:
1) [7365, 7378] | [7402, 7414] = 0.99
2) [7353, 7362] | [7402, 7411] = 0.98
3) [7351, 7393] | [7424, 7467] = 0.99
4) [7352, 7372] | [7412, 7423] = 0.98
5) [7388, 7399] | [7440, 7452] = 0.99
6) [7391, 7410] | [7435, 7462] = 1.00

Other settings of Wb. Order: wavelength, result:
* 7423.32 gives 3.903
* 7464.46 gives 3.839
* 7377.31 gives 3.96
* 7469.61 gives 3.9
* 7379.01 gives 3.955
